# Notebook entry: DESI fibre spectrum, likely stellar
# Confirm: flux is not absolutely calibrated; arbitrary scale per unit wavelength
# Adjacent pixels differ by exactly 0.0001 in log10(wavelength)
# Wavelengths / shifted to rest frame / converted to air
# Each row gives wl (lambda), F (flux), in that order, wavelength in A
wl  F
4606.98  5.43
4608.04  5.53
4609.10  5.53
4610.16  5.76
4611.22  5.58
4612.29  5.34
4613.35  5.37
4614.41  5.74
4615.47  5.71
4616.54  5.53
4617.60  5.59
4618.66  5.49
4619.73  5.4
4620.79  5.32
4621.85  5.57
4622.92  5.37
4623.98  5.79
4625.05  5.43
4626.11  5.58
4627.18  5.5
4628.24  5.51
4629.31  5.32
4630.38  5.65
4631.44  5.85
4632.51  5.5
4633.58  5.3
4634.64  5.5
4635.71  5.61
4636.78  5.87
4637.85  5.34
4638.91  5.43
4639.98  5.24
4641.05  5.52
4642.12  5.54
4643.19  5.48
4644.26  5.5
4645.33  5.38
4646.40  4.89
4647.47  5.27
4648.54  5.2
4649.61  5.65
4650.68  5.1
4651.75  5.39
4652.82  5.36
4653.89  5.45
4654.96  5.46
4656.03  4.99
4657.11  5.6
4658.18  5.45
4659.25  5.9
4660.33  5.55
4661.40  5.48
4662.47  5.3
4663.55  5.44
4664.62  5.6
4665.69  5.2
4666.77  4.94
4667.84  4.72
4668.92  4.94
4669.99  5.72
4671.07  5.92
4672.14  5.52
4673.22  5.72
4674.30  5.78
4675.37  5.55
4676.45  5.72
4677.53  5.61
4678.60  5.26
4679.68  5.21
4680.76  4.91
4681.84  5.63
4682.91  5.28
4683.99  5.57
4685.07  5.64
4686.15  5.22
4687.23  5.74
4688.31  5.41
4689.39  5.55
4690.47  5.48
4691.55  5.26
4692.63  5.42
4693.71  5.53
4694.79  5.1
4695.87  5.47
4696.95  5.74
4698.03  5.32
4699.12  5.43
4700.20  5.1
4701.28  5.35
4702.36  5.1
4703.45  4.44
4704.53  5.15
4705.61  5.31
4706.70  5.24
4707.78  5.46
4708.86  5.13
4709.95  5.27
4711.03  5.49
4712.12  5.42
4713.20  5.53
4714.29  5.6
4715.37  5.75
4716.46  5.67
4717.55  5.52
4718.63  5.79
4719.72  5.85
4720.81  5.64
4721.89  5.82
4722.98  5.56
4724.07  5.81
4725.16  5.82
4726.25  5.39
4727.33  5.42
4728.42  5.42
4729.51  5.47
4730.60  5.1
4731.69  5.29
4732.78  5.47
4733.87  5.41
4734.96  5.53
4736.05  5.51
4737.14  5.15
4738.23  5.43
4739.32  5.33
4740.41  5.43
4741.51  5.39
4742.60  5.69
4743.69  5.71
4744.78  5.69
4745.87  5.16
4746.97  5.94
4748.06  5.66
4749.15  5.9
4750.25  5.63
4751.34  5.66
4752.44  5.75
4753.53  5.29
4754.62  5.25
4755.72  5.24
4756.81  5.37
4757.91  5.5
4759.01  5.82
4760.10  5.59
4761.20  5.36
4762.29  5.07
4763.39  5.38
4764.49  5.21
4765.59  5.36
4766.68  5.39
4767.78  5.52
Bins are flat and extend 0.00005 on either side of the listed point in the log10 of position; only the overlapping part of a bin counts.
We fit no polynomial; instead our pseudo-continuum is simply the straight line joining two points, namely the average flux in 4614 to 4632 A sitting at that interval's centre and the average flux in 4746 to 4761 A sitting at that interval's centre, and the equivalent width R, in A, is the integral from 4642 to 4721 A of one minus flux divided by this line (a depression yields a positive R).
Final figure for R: 2.1 A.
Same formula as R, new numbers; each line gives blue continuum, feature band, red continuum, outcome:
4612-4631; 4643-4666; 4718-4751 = 0.55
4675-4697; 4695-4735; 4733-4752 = 0.39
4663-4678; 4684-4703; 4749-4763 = 0.20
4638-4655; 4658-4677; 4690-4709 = -0.49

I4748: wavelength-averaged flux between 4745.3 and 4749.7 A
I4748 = 5.66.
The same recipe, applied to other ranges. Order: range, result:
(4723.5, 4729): 5.57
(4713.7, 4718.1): 5.63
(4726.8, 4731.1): 5.35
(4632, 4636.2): 5.48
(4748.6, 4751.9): 5.72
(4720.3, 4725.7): 5.73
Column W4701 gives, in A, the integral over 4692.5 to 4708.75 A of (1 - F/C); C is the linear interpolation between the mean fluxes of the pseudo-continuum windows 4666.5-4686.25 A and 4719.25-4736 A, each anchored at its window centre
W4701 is 0.61 A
